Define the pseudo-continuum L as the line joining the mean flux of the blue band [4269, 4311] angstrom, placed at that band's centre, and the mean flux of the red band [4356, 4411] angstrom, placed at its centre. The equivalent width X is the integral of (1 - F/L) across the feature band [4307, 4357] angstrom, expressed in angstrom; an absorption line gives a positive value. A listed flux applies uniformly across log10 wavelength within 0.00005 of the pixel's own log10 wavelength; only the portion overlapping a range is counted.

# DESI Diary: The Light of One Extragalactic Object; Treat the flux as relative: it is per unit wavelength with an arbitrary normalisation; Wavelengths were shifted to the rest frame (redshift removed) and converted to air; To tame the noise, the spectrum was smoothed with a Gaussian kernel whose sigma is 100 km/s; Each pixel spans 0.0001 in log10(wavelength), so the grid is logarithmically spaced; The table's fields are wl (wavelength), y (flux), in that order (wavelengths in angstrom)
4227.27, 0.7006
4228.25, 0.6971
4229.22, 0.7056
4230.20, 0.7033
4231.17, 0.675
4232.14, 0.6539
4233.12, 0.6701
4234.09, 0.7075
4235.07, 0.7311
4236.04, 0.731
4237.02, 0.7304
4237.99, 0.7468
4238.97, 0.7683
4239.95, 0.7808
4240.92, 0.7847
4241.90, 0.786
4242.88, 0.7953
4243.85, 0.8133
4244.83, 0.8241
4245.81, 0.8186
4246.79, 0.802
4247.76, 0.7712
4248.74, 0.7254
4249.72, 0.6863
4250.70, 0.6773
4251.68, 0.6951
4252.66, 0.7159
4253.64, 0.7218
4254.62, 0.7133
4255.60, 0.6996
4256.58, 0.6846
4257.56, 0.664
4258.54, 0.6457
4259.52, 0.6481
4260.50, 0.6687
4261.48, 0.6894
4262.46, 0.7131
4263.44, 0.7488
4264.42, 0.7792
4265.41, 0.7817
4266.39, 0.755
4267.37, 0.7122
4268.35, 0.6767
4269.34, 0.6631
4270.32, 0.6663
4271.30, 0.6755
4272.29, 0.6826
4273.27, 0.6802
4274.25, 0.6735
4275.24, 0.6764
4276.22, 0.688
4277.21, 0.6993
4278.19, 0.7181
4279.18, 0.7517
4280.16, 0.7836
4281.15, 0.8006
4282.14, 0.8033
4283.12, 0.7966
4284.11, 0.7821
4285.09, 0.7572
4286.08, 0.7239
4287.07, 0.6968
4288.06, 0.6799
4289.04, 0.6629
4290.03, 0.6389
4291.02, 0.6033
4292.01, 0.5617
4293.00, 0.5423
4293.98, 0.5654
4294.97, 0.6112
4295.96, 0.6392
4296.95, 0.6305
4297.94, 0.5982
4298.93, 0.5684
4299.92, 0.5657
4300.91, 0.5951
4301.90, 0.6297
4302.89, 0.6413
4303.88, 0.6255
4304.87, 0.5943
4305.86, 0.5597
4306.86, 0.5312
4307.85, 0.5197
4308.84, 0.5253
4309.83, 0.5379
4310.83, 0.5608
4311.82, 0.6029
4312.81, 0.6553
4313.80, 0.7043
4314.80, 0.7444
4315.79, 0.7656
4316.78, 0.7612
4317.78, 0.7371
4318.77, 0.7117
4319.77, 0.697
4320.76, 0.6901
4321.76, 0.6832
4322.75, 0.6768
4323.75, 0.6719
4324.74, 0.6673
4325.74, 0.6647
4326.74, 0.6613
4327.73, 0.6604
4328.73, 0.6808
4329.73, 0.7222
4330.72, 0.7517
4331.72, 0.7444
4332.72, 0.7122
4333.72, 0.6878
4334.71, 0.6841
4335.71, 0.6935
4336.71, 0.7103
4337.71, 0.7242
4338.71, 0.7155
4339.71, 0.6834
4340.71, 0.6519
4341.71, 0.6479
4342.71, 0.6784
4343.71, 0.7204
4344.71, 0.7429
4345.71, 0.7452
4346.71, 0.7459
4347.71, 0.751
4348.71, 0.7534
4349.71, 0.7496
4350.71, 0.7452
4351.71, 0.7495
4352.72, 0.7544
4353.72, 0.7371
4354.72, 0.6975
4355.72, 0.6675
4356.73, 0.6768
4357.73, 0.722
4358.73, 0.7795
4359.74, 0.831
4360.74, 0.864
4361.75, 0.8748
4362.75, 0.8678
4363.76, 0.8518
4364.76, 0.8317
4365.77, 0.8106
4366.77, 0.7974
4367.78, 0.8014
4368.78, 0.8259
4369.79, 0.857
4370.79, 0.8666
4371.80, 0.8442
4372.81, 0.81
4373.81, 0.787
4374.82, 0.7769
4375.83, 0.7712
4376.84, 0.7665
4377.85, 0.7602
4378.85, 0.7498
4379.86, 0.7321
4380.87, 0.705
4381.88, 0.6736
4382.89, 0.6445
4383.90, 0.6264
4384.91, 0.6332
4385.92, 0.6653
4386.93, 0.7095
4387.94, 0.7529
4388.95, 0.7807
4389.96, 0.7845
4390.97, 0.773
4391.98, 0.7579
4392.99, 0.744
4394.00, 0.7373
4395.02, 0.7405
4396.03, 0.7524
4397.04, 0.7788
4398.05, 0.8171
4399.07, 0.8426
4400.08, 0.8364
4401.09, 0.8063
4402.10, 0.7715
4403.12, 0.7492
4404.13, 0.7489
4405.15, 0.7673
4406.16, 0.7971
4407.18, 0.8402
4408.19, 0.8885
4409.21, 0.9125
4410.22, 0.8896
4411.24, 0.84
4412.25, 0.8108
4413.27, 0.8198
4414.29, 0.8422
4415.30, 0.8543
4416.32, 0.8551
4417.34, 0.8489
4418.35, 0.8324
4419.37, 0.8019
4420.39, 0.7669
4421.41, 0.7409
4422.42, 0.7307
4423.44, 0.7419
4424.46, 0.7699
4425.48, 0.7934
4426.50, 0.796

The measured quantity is 1.2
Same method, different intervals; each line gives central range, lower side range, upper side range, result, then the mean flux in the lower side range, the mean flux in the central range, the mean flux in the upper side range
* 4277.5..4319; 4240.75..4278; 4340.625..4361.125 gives 4.1 angstrom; 0.718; 0.654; 0.735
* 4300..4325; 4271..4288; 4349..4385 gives 3.4 angstrom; 0.728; 0.642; 0.769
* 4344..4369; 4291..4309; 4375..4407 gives -3.2 angstrom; 0.585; 0.774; 0.749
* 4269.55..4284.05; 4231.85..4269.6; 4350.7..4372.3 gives 0.4 angstrom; 0.728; 0.722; 0.794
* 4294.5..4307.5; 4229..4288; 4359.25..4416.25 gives 2.6 angstrom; 0.725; 0.598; 0.789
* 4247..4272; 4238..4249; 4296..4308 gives 1.0 angstrom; 0.788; 0.704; 0.592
